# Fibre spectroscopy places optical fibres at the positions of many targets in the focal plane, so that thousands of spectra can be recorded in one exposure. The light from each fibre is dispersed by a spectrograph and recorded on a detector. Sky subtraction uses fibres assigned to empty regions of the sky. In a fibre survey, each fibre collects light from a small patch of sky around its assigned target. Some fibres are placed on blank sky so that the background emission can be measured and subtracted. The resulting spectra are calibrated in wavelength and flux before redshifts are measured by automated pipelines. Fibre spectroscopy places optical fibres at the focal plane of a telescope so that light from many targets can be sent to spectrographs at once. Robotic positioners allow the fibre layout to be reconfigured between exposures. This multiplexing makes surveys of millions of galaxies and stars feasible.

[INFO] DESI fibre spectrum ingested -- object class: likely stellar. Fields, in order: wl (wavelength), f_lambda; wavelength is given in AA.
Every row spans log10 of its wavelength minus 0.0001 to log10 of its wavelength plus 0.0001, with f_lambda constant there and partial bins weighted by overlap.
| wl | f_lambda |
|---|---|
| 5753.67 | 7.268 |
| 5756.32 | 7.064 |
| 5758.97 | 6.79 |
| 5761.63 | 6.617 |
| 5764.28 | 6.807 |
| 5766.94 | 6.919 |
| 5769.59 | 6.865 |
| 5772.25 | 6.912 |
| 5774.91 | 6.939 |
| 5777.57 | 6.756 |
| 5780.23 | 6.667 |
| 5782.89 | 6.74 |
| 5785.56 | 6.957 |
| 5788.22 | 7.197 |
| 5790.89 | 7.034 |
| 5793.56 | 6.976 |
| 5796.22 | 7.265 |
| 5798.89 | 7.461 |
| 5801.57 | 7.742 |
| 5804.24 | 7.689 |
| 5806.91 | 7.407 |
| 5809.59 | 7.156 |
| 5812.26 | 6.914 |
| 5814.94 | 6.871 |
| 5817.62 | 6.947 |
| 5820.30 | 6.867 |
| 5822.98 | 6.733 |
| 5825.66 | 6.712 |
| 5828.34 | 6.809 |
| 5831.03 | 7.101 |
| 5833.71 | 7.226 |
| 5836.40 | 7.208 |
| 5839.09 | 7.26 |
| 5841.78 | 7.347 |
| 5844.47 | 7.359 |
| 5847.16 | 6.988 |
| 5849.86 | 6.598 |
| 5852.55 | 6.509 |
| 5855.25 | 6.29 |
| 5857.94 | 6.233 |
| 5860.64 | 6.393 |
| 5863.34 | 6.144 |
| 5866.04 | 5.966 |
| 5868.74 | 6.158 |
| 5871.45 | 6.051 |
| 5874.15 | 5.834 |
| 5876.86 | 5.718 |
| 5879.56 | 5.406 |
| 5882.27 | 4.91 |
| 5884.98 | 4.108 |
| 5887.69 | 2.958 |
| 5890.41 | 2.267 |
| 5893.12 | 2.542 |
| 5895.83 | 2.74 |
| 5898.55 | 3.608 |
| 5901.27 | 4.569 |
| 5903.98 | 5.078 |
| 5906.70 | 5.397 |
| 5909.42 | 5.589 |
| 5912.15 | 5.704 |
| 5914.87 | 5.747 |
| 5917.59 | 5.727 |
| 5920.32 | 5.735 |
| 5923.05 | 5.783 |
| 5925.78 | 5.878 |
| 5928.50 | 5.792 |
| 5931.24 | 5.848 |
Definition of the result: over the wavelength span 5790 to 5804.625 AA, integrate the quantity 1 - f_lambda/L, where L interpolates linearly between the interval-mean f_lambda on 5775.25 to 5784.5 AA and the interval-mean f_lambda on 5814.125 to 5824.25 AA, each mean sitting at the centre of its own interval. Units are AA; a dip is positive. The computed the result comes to -1.2 AA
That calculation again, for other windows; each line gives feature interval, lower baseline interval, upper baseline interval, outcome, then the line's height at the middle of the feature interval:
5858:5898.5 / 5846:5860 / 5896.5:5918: 7.6 AA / 5.84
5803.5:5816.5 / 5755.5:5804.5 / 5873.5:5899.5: -2.2 AA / 6.15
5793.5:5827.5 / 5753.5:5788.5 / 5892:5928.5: -4.3 AA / 6.33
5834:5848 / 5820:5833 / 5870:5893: -2.2 AA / 6.25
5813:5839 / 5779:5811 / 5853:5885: -1.3 AA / 6.63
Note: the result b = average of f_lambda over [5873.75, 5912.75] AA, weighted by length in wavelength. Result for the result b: 4.37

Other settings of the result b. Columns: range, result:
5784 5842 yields 7.12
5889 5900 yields 2.8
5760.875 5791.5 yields 6.87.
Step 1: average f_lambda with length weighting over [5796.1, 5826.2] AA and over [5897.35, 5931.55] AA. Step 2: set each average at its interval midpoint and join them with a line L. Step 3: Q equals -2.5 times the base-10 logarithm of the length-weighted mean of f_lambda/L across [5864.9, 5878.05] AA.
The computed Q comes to 0.03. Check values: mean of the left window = 7.15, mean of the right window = 5.42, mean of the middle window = 5.95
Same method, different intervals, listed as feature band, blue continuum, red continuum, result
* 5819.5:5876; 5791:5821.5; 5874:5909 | -0.161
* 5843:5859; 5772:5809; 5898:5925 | -0.072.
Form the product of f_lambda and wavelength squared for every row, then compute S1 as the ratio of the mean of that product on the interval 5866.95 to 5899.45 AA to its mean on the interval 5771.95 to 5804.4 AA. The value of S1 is 0.64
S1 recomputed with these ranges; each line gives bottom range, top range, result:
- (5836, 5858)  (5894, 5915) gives 0.70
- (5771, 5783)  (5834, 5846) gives 1.09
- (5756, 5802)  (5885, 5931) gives 0.71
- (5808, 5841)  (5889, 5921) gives 0.67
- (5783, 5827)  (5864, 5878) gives 0.86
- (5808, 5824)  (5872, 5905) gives 0.62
